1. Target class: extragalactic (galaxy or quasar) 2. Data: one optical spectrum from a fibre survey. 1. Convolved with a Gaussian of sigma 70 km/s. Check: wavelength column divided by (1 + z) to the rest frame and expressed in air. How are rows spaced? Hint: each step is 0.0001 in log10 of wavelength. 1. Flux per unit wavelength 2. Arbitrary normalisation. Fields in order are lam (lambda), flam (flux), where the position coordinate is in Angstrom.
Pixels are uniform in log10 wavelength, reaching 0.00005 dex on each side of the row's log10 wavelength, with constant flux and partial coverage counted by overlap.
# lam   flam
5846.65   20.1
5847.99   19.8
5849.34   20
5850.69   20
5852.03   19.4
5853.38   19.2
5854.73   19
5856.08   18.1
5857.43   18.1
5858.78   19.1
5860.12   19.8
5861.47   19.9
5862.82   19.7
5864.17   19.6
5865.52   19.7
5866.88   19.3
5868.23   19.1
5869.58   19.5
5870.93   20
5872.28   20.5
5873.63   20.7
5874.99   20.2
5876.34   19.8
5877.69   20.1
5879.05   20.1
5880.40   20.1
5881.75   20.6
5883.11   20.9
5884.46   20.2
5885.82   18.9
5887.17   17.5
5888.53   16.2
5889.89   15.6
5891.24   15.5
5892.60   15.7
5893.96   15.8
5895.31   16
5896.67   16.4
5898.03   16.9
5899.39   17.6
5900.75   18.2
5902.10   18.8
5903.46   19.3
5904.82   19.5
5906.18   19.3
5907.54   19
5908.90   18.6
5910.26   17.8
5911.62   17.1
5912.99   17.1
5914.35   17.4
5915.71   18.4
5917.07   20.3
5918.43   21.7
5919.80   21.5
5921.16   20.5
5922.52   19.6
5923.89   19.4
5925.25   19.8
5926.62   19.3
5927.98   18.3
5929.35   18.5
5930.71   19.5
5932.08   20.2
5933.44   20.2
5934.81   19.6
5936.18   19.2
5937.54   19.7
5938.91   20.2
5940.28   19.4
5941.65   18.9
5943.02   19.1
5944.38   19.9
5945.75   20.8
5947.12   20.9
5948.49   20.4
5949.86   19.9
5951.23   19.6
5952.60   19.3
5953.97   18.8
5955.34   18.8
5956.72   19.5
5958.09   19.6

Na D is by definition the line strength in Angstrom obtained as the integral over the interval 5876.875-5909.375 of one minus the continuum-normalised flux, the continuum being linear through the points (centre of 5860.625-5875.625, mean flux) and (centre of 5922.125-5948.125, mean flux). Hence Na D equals 2.5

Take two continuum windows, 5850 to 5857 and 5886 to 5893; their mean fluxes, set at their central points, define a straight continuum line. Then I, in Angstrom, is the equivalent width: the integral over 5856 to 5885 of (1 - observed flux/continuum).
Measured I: -3.4 Angstrom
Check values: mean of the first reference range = 19.1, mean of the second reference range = 16.3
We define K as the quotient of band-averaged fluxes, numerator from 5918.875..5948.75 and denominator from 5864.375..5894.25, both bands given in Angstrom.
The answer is 1.04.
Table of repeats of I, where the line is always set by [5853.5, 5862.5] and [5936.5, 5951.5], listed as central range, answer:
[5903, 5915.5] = 0.8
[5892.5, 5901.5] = 1.2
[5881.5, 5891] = 0.5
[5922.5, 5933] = 0.2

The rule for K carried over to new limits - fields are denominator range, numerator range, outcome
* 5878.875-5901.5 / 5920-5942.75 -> 1.10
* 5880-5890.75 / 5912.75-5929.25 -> 1.04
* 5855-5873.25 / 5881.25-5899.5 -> 0.89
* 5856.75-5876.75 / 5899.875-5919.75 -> 0.96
